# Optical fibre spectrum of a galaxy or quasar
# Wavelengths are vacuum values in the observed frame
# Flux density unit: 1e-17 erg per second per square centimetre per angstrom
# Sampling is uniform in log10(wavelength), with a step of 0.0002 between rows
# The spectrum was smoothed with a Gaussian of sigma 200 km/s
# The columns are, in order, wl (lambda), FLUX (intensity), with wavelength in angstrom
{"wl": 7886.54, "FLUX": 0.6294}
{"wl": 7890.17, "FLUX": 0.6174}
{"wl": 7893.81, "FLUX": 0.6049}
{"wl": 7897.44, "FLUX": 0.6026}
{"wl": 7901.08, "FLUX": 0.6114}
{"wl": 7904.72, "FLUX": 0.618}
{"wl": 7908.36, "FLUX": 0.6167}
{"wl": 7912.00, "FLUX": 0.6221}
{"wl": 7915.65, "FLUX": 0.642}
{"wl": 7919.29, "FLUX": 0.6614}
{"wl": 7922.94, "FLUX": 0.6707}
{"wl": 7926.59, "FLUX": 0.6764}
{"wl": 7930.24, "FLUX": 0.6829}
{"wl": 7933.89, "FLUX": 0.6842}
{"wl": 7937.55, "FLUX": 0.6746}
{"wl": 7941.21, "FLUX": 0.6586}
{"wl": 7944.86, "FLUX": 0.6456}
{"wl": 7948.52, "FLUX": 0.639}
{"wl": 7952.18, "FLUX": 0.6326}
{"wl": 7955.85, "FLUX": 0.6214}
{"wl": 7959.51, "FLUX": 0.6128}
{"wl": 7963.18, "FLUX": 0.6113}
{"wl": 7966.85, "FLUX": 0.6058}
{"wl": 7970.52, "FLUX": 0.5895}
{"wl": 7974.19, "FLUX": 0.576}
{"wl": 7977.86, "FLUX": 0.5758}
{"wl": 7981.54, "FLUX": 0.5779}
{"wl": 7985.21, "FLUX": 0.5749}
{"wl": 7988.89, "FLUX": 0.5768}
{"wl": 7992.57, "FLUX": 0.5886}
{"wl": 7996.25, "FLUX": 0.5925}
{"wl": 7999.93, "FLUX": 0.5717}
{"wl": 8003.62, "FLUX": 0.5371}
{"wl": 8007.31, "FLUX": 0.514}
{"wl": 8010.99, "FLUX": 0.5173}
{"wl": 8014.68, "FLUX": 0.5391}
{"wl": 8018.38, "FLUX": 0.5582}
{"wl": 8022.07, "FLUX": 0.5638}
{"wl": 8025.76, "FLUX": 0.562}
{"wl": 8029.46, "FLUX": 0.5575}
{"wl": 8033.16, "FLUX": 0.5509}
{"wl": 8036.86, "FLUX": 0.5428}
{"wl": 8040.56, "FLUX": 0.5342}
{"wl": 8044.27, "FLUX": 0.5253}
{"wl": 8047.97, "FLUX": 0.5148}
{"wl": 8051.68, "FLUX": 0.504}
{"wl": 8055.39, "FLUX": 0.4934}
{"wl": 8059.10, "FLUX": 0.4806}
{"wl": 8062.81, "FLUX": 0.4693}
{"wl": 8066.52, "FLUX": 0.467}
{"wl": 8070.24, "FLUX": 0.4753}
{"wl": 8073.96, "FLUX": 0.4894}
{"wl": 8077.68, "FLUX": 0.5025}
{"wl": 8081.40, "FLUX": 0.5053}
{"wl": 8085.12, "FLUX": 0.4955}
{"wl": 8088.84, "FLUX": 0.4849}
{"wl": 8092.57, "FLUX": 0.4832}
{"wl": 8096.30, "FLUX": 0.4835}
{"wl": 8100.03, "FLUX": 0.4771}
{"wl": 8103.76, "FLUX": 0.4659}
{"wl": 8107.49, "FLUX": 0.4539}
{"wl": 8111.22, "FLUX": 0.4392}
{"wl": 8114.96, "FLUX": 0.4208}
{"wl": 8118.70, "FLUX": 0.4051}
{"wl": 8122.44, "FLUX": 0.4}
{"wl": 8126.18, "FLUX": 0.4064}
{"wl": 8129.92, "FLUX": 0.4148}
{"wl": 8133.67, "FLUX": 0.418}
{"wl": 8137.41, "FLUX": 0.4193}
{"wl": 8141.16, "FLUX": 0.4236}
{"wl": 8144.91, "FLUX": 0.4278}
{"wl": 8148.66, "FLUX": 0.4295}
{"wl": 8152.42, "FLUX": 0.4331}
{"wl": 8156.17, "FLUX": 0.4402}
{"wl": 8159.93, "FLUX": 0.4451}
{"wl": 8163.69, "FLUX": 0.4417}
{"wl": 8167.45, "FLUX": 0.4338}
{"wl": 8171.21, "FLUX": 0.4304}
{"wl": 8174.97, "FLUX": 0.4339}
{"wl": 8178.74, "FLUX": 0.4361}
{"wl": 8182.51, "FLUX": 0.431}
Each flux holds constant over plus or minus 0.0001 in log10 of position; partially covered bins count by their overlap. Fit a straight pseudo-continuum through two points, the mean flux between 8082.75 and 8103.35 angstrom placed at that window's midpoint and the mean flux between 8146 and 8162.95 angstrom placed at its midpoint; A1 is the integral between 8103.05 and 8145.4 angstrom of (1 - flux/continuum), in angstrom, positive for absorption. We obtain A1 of 3.4 angstrom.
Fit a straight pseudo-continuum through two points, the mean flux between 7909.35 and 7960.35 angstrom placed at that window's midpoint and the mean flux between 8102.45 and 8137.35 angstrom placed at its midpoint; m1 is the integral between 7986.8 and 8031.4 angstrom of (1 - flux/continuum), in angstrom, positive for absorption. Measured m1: 0.3 angstrom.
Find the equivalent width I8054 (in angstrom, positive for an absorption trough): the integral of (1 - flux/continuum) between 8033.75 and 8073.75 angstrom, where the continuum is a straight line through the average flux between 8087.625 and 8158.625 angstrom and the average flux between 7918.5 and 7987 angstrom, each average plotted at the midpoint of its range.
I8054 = 1.1 angstrom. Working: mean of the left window 0.63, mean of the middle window 0.502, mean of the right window 0.438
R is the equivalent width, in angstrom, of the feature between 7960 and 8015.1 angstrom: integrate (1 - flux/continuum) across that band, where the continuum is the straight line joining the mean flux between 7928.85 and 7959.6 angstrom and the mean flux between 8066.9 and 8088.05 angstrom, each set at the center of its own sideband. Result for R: 2.6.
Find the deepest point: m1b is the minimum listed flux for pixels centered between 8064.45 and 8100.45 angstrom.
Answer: 0.467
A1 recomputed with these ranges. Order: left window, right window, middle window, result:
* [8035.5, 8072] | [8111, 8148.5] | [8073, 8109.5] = -2.0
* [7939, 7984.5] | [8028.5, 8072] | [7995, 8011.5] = 0.5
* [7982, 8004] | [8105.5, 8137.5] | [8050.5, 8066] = 0.4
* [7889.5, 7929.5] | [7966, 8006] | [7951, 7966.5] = -0.5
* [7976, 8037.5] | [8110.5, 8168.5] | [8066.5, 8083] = 0.0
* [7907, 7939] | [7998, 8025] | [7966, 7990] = 0.2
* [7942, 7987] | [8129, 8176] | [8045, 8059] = 0.6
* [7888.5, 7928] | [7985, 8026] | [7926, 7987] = -3.1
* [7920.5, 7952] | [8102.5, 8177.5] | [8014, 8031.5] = 0.2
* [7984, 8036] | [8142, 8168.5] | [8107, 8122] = 1.4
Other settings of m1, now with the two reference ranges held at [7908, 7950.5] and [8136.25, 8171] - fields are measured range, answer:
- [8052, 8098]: 2.23 angstrom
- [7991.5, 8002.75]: 0.19 angstrom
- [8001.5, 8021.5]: 1.37 angstrom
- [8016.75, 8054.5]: 0.76 angstrom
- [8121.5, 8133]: 1.26 angstrom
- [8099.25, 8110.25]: 0.45 angstrom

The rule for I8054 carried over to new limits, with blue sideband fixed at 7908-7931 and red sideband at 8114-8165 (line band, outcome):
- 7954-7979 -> 0.22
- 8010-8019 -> 0.27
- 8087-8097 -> -0.23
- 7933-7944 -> -0.60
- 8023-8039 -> -0.49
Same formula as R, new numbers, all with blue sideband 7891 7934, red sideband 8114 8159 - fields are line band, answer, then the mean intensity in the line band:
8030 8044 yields -0.7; 0.542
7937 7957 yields -1.3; 0.644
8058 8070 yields 0.5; 0.472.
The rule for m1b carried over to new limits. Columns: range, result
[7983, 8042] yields 0.514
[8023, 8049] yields 0.5148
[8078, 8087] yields 0.4955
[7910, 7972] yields 0.5895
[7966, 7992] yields 0.5749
